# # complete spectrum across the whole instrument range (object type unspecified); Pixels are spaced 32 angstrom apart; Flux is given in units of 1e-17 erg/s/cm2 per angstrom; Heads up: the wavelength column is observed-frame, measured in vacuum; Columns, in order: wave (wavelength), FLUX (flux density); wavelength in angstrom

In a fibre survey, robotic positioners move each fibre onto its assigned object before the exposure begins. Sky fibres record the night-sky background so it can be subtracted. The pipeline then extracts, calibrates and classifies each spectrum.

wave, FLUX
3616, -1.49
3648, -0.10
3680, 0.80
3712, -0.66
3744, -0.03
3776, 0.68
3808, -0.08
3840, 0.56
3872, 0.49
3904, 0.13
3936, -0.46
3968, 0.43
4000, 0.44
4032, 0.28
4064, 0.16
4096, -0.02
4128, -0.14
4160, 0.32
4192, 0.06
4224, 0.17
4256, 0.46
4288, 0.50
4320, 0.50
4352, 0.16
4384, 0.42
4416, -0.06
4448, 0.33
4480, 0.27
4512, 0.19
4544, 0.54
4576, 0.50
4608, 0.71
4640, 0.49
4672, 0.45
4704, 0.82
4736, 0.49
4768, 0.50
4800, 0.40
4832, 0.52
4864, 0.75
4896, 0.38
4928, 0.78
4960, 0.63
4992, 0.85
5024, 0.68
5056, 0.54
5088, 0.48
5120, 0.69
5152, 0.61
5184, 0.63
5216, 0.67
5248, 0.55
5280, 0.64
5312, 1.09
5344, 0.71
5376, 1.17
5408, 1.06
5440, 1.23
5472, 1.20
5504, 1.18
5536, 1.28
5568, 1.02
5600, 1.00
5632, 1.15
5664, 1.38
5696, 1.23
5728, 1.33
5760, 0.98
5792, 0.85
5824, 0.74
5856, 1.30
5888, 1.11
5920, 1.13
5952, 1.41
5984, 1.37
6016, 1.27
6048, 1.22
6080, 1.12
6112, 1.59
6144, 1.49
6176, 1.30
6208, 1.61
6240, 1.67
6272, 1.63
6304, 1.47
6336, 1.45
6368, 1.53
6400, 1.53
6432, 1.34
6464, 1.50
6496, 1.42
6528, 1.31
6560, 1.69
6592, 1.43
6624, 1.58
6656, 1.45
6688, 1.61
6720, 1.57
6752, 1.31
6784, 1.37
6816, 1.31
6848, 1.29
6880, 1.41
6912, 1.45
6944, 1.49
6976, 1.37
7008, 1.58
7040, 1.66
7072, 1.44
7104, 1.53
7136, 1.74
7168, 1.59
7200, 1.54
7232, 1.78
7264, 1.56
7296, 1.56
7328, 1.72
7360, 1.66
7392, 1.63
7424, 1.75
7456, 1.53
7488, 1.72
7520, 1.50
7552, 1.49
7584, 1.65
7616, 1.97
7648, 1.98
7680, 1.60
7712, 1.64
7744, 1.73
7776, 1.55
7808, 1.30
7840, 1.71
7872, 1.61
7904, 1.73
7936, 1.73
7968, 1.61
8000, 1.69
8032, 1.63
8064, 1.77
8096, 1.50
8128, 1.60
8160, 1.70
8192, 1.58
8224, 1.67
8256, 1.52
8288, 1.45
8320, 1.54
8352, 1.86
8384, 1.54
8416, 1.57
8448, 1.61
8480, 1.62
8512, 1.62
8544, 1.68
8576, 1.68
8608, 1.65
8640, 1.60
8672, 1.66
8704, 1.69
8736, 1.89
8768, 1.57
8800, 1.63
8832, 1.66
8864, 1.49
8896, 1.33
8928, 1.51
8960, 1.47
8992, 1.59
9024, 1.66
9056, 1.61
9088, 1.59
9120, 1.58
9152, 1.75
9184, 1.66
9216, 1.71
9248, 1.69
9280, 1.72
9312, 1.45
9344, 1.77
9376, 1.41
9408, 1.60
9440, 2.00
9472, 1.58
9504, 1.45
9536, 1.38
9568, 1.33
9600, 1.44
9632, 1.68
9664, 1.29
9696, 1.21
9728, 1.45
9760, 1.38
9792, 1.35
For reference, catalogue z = 0.33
